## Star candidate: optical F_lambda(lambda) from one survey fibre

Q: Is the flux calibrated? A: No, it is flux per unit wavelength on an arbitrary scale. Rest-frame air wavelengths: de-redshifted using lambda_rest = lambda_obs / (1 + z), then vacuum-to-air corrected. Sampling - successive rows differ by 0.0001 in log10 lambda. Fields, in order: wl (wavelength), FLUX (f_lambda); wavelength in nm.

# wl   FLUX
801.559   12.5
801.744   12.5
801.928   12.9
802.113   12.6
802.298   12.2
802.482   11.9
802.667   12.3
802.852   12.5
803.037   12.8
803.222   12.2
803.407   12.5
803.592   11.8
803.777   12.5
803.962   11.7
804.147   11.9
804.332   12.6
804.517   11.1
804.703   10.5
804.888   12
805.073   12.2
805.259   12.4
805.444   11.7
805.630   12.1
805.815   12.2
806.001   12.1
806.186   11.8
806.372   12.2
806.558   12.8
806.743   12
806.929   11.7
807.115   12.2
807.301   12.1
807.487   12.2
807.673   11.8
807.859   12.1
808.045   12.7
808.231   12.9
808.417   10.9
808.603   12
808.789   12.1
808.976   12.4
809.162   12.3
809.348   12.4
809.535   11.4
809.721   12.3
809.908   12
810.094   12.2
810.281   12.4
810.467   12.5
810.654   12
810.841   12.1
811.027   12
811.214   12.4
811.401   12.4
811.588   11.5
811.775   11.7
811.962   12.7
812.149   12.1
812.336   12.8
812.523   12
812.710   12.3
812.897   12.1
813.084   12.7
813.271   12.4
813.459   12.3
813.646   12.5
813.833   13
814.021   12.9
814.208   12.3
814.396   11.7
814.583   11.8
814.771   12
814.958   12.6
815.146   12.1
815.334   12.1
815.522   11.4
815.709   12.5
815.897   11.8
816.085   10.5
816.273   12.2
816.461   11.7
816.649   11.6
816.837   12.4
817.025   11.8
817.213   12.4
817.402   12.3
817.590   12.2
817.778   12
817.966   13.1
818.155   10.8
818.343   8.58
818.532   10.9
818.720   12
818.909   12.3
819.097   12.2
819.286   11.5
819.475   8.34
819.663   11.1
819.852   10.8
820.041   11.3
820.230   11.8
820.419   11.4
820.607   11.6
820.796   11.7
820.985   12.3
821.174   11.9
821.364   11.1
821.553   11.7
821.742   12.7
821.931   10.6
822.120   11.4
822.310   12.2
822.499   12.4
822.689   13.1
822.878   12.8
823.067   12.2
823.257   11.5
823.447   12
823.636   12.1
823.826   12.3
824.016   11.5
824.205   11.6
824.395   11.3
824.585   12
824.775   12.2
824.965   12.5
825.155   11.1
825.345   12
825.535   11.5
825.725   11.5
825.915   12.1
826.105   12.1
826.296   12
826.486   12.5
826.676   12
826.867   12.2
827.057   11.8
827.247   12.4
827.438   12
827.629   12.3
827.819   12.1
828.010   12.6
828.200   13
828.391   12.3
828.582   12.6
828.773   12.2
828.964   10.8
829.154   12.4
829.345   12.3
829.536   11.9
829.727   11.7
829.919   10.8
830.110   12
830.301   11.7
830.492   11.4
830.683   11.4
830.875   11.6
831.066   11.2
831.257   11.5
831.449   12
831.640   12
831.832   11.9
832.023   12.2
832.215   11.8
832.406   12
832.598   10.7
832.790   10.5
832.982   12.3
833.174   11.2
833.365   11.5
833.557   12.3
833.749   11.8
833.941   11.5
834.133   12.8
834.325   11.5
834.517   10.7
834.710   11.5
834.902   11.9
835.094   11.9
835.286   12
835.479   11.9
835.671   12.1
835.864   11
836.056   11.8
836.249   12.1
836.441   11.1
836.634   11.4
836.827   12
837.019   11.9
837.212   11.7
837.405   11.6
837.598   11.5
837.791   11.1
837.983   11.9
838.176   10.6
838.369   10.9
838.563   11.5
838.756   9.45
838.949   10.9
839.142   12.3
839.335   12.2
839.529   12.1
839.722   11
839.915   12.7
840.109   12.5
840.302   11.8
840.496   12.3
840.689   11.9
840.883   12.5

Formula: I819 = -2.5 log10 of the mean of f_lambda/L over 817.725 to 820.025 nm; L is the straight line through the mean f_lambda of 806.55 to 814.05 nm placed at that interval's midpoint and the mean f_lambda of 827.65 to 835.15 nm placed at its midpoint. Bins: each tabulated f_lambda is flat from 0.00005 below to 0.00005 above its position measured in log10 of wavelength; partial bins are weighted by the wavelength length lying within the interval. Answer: 0.09 mag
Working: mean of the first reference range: 12.2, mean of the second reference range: 11.8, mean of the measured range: 11.1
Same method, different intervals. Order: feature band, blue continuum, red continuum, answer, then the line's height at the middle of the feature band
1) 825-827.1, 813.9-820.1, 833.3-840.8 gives -0.02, 11.7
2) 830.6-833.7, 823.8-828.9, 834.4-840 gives 0.01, 11.8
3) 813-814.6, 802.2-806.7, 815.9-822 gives -0.06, 11.7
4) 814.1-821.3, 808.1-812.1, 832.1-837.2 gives 0.03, 12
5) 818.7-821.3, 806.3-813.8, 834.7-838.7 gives 0.05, 12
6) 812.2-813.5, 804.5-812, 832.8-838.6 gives -0.03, 12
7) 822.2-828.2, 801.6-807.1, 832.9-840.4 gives -0.02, 11.8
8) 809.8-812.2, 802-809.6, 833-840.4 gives -0.01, 12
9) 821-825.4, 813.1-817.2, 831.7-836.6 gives 0.00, 11.9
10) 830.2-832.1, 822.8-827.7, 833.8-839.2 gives 0.00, 11.7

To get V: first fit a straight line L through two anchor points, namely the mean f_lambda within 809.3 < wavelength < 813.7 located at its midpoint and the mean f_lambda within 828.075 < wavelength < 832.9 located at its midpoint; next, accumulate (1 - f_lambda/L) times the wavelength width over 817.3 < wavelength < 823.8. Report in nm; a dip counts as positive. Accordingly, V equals 0.19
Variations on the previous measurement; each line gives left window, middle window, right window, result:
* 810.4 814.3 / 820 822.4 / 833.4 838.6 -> 0.08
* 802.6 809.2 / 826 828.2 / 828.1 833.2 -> -0.08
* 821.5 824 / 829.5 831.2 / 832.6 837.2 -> 0.04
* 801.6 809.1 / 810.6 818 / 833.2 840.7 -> -0.10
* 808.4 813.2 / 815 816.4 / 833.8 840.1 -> 0.03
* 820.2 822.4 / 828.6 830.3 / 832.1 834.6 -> -0.02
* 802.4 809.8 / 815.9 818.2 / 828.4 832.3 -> 0.00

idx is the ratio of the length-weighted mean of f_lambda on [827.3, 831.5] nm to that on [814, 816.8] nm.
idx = 1.0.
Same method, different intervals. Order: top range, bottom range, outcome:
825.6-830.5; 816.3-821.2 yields 1.04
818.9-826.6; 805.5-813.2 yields 0.97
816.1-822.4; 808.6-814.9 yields 0.94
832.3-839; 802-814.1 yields 0.95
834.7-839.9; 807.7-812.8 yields 0.95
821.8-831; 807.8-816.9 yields 0.98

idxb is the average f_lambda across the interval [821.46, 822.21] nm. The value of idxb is 11.6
